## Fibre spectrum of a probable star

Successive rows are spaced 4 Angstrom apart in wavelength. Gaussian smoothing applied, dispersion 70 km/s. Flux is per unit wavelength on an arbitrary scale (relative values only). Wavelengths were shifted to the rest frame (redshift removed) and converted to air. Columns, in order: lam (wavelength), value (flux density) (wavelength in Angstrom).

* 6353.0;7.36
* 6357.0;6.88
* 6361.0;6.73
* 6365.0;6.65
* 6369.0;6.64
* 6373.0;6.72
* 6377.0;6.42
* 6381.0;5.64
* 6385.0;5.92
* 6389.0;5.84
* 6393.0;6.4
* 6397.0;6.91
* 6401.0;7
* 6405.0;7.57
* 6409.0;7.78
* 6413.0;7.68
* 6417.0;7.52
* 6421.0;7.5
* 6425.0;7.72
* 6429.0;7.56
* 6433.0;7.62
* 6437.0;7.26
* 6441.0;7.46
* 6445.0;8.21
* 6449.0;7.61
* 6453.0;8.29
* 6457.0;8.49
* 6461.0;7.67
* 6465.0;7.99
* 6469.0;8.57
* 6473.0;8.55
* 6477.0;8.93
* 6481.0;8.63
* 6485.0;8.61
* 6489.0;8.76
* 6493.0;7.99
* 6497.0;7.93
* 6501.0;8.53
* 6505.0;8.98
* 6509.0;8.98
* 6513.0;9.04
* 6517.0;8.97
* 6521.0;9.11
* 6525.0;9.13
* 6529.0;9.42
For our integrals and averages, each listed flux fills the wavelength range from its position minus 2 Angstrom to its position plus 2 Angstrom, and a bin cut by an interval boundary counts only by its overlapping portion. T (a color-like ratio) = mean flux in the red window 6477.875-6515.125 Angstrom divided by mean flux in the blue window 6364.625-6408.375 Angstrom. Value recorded 1.31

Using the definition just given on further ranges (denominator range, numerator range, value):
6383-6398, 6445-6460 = 1.30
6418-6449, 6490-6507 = 1.10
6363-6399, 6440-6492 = 1.31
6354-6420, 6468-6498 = 1.25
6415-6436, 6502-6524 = 1.19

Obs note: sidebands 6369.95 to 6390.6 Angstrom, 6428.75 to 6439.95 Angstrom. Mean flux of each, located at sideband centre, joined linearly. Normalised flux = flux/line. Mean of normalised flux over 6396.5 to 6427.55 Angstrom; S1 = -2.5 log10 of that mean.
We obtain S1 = -0.09 mag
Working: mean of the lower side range 6.14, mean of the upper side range 7.47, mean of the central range 7.49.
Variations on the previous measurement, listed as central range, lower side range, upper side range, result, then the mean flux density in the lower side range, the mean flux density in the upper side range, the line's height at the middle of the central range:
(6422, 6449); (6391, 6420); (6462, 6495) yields 0.019 mag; 7.27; 8.48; 7.77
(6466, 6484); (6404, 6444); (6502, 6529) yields -0.029 mag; 7.58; 9.04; 8.4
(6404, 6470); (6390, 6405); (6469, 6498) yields -0.028 mag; 6.81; 8.51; 7.59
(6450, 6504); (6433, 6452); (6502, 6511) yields -0.005 mag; 7.67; 8.93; 8.35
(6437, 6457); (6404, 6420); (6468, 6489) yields 0.040 mag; 7.63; 8.67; 8.18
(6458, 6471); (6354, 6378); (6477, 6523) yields 0.008 mag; 6.71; 8.7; 8.17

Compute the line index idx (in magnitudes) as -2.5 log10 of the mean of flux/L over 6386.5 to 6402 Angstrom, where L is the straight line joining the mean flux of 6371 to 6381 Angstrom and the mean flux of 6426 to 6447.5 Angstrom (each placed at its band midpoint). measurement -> 0.05 mag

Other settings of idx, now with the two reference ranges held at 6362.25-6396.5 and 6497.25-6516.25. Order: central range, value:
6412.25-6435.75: -0.06 mag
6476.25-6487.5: -0.05 mag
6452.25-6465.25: -0.03 mag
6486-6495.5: 0.01 mag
